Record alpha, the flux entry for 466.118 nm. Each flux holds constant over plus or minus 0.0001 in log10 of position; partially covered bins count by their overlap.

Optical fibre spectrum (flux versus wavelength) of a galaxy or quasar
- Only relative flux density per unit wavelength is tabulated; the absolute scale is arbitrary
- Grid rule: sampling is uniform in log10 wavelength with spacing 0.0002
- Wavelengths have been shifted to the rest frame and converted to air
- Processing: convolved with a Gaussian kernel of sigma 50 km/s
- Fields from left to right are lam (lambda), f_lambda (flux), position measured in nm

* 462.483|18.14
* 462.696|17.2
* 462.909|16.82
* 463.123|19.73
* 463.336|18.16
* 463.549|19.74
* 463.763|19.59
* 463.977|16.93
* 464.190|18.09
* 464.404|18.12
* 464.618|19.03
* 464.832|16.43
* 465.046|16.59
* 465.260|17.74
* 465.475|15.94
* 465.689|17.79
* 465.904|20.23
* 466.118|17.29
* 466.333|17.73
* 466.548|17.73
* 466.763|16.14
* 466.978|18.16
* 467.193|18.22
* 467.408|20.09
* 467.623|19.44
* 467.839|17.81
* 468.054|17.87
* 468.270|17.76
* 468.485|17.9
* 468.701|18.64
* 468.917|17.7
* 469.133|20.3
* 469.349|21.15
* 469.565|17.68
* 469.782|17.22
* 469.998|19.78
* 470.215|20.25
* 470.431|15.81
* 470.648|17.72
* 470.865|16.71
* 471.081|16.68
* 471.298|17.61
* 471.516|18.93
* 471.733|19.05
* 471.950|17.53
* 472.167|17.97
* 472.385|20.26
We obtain 17.29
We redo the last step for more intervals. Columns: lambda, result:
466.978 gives 18.16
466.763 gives 16.14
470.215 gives 20.25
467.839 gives 17.81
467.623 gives 19.44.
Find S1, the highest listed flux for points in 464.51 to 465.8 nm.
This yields 19.03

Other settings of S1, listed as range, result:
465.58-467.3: 20.23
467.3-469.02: 20.09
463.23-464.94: 19.74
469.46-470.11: 19.78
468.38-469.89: 21.15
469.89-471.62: 20.25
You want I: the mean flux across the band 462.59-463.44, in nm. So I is 18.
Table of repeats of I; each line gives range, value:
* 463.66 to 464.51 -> 18.2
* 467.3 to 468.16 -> 18.8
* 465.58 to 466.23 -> 18.4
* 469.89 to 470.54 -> 18.6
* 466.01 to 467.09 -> 17.4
